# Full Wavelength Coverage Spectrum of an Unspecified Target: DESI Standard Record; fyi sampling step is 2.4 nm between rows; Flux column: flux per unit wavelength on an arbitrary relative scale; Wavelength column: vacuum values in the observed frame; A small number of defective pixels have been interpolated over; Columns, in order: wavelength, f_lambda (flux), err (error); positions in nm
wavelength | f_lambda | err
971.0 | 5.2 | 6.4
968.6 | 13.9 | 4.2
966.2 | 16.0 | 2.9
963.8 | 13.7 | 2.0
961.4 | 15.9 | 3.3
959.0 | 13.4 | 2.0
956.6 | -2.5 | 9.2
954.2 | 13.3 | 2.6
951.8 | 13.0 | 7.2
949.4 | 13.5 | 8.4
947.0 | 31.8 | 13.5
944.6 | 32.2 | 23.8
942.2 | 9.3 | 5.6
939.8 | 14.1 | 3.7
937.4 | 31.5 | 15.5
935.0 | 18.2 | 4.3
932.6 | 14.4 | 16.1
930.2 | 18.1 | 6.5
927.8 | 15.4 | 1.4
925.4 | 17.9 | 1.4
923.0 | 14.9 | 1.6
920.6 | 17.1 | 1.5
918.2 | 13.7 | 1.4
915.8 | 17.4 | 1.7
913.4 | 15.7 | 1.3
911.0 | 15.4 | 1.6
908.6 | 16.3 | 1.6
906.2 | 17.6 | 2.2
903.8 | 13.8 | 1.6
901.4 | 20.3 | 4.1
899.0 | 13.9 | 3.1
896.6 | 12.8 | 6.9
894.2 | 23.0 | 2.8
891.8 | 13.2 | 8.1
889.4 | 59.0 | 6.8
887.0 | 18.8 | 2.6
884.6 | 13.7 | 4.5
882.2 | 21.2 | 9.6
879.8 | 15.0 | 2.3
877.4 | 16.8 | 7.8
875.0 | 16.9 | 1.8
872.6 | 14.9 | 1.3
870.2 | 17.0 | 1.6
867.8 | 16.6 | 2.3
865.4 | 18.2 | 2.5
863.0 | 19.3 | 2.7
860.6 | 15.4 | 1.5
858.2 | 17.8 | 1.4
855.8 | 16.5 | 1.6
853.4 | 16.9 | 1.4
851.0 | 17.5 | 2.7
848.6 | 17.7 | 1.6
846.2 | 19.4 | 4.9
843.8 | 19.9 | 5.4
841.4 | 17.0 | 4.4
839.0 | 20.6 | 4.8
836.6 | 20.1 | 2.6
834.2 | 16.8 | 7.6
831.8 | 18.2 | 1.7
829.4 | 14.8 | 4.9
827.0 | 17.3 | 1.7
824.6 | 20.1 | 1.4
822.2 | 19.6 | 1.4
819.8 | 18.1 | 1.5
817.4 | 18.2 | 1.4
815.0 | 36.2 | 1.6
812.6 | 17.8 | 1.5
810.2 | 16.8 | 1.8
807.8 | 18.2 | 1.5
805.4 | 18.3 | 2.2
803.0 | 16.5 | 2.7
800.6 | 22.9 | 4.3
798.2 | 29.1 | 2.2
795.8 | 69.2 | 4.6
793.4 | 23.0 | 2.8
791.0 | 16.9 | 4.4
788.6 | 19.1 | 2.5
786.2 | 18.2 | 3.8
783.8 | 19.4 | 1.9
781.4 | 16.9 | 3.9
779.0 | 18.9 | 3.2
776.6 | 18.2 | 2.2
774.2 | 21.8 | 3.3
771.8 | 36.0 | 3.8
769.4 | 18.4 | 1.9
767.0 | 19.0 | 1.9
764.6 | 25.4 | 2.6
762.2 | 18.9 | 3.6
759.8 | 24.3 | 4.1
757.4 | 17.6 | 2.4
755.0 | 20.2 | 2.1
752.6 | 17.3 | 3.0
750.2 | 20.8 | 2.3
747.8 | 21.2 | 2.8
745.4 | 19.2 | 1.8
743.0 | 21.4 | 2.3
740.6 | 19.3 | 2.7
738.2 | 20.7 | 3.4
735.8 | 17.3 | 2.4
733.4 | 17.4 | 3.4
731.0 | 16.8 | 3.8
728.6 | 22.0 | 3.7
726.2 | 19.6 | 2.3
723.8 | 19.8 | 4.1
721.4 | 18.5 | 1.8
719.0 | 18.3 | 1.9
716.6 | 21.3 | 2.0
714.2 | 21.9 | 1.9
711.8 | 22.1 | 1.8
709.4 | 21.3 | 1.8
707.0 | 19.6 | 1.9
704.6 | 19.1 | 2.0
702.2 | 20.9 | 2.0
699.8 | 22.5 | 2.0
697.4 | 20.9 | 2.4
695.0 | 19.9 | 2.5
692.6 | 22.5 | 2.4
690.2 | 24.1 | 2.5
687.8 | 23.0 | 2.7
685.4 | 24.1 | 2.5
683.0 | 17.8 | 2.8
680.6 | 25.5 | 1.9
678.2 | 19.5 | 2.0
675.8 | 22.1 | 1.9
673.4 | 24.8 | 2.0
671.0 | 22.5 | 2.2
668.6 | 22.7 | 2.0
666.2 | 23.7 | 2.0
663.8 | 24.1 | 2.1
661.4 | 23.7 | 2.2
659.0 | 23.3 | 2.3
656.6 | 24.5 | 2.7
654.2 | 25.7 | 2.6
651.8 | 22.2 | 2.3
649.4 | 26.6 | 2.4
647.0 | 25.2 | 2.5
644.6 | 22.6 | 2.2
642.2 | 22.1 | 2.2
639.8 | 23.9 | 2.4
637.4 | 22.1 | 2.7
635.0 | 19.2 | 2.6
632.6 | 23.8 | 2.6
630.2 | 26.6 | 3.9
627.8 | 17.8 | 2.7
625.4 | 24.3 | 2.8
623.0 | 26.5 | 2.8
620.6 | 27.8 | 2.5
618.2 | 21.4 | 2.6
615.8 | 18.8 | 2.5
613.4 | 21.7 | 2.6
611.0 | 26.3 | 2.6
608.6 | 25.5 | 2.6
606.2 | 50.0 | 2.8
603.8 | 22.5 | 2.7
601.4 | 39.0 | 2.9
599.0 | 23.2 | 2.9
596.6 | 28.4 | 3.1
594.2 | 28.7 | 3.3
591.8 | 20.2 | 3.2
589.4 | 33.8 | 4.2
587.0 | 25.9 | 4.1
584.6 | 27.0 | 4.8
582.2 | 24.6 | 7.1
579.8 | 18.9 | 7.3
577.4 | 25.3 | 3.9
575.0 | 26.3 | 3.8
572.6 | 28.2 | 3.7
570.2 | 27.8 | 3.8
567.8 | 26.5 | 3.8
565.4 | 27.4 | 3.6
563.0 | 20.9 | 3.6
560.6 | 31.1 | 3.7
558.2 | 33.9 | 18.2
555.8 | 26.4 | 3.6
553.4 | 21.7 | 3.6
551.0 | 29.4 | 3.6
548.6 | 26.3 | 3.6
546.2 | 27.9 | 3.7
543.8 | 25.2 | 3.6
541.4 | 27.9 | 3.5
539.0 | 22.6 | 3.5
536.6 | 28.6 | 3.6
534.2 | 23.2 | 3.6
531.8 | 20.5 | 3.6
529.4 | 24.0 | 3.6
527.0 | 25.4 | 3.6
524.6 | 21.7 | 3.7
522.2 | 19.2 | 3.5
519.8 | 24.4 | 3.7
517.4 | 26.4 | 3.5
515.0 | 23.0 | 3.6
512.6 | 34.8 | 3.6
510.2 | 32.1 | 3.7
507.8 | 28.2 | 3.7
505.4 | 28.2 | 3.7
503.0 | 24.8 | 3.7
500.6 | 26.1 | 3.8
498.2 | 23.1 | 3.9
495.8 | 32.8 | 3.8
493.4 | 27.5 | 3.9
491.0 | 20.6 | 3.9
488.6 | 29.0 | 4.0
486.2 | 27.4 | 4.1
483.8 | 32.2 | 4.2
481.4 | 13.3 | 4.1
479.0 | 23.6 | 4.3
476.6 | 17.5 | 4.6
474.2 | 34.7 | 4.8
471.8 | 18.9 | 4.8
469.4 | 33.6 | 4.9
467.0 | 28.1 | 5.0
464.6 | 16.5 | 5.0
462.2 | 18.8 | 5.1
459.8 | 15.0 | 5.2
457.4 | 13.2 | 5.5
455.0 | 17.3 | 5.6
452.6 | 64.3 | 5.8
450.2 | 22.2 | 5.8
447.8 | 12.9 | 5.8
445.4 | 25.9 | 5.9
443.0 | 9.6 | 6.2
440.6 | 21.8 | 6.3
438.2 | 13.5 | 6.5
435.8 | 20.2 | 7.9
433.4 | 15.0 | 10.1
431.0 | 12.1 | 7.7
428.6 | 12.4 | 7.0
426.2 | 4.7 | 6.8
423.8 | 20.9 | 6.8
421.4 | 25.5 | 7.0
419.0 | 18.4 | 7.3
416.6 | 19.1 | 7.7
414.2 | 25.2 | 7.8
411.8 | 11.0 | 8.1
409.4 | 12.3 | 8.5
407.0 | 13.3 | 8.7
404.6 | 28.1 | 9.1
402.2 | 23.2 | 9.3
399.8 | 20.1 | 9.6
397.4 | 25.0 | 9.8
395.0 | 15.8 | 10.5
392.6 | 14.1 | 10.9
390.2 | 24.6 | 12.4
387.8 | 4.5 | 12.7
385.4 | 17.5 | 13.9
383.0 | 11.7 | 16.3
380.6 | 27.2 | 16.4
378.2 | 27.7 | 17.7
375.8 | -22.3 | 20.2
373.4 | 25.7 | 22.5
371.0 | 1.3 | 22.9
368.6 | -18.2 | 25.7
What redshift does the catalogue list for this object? 0.21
